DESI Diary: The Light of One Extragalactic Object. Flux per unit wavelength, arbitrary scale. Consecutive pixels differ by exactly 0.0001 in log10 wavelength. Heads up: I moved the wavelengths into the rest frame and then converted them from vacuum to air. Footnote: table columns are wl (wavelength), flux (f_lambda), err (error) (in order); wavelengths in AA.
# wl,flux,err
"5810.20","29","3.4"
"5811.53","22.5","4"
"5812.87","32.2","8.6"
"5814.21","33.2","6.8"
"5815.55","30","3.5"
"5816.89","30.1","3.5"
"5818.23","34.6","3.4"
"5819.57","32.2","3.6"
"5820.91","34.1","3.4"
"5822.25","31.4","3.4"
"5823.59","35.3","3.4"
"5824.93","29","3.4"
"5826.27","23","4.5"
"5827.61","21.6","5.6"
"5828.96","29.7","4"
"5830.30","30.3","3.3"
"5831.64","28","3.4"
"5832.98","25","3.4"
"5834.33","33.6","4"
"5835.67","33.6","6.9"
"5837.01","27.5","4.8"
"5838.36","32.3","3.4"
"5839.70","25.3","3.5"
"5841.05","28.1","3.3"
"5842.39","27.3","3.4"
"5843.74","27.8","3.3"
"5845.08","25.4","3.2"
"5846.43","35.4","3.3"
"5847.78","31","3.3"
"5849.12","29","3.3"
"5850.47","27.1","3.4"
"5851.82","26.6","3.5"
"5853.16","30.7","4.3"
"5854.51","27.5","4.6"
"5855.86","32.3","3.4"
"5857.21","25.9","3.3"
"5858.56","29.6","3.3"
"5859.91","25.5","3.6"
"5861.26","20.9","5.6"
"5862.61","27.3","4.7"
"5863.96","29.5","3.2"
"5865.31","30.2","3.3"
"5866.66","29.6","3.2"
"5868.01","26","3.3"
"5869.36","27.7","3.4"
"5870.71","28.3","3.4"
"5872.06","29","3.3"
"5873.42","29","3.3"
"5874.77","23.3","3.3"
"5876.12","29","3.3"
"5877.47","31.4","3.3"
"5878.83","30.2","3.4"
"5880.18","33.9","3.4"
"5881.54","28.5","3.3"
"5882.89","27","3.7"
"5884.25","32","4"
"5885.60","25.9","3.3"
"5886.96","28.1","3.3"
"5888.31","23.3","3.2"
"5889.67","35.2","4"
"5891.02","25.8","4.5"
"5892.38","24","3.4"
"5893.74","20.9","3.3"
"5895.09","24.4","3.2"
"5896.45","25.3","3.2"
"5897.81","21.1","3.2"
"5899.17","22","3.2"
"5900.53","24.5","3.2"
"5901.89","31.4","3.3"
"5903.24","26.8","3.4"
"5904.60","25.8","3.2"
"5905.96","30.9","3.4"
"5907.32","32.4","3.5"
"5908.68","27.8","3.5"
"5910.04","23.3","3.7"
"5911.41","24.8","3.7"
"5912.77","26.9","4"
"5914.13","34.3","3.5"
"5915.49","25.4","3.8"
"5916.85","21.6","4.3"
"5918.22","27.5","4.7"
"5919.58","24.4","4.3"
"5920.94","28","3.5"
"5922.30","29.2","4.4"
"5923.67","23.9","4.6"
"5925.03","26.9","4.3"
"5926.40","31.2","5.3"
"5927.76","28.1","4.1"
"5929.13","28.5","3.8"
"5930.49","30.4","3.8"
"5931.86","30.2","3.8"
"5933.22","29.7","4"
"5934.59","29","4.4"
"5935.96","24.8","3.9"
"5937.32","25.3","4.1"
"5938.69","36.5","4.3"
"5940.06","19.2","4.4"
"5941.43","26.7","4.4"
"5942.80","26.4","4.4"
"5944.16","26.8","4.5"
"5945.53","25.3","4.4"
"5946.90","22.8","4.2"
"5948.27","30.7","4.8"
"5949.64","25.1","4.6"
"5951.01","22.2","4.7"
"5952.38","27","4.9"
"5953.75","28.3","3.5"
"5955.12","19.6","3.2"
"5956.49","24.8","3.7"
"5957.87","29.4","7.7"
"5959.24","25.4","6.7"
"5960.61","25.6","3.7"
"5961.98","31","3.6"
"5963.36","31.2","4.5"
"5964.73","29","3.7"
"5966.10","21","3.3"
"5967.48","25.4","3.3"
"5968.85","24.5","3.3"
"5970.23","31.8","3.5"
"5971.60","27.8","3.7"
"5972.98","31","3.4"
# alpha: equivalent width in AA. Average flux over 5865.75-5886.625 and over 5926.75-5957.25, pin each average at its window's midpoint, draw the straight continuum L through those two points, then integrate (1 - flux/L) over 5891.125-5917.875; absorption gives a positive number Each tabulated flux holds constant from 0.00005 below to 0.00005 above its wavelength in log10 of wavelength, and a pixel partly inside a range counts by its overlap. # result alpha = 1.8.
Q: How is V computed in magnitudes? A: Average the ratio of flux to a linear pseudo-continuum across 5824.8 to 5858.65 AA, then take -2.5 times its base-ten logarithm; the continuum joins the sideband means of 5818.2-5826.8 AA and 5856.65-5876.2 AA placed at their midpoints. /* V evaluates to 0.04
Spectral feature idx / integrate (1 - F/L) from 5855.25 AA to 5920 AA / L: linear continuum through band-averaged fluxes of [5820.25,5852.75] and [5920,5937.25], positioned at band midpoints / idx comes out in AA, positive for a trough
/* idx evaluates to 2.9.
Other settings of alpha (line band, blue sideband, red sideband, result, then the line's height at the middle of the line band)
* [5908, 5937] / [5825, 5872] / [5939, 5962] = -1.1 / 26.4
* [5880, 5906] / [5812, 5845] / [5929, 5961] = 1.3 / 28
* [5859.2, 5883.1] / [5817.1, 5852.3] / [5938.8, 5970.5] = 0.2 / 28.4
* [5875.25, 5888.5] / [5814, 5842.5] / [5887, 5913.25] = -1.0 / 27.1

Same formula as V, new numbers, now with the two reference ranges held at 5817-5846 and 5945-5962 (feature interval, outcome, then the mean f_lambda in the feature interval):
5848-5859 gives 0.00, 28.7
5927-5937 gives -0.09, 28.6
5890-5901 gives 0.15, 23.8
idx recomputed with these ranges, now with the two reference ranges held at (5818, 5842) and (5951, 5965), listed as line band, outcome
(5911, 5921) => 0.4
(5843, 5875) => 0.9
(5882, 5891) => 0.0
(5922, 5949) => -0.2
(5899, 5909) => 0.0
